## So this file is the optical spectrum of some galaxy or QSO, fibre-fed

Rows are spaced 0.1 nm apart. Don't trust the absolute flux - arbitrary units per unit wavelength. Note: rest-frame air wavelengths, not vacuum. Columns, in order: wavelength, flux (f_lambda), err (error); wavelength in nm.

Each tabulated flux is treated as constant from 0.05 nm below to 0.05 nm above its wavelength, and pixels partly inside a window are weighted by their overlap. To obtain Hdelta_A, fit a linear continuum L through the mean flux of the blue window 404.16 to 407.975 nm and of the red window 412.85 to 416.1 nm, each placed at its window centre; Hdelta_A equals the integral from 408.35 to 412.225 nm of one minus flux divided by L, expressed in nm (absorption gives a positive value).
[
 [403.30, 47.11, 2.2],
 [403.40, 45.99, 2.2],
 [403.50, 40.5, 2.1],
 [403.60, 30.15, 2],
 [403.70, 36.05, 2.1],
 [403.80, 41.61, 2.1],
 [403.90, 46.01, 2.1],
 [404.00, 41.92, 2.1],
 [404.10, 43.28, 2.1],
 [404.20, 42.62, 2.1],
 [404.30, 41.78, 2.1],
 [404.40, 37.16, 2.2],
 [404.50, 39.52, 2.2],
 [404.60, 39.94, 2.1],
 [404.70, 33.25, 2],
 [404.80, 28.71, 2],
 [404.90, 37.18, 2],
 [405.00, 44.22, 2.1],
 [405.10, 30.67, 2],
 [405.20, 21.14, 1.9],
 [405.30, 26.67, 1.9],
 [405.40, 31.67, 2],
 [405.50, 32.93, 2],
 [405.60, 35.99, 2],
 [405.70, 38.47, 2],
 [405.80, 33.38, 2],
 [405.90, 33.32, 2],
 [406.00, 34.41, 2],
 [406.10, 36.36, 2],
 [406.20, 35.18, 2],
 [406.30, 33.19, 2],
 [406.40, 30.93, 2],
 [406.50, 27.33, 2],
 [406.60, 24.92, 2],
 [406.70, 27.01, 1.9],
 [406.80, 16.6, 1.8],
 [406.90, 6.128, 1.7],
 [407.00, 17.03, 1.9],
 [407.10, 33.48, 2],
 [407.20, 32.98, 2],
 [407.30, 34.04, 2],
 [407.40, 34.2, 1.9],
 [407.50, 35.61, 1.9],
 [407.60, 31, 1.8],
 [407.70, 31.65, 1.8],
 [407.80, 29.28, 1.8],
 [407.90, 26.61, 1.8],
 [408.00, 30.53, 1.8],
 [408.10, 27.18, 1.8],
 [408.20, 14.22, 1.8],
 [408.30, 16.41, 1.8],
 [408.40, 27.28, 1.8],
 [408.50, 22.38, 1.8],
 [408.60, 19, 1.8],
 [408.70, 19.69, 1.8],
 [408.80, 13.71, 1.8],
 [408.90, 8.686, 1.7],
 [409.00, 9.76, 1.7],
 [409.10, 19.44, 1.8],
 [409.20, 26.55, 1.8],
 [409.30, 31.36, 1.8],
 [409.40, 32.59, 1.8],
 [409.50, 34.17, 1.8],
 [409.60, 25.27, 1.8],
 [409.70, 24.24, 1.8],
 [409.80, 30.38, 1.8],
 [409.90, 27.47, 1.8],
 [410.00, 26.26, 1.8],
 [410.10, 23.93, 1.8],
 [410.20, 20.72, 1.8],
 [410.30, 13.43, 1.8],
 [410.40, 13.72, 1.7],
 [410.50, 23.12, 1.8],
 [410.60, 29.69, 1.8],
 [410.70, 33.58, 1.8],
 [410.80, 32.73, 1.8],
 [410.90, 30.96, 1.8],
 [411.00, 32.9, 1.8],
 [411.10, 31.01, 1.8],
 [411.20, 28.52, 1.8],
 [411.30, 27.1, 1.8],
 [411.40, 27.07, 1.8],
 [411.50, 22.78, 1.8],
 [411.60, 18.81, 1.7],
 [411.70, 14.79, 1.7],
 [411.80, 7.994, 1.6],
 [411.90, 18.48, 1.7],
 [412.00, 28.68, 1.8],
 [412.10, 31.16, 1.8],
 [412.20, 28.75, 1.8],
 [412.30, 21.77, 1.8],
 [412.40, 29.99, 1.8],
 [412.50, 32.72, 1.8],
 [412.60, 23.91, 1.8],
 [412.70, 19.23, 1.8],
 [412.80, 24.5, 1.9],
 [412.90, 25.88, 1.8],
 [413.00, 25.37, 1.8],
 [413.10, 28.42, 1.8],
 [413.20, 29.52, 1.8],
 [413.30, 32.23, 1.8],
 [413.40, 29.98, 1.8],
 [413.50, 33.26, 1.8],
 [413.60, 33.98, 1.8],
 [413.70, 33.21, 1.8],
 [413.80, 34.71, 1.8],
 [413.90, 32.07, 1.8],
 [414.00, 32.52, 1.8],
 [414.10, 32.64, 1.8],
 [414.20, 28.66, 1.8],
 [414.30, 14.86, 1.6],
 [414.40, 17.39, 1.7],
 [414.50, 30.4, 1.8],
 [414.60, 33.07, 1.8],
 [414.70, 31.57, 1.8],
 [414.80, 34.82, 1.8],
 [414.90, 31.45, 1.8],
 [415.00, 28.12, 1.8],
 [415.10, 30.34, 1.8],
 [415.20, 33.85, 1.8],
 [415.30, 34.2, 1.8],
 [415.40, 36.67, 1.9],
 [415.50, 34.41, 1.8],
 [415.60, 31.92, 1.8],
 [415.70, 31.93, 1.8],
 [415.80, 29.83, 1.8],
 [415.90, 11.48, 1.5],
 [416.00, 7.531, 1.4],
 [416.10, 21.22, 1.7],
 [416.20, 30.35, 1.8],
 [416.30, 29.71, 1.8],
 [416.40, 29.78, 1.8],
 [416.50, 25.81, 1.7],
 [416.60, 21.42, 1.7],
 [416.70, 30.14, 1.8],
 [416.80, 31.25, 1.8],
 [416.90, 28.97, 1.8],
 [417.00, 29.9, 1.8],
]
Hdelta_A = 0.813 nm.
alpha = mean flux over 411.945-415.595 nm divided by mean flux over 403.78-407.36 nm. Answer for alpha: 0.90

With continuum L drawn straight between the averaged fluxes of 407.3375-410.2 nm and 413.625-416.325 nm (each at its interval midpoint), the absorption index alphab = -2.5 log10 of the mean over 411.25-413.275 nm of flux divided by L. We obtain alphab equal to 0.12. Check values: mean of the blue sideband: 24.9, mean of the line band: 24.4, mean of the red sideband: 28.9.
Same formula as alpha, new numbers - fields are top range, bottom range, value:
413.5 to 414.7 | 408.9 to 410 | 1.17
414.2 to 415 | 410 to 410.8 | 1.18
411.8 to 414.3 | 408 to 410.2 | 1.22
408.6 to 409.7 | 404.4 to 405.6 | 0.66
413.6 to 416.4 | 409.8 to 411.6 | 1.11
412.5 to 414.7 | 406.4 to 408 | 1.04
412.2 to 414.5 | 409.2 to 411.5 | 1.03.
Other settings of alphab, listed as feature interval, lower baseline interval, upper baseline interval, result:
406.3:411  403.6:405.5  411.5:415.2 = 0.27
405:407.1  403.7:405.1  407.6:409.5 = 0.14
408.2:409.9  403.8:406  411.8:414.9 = 0.39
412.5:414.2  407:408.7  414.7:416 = -0.01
